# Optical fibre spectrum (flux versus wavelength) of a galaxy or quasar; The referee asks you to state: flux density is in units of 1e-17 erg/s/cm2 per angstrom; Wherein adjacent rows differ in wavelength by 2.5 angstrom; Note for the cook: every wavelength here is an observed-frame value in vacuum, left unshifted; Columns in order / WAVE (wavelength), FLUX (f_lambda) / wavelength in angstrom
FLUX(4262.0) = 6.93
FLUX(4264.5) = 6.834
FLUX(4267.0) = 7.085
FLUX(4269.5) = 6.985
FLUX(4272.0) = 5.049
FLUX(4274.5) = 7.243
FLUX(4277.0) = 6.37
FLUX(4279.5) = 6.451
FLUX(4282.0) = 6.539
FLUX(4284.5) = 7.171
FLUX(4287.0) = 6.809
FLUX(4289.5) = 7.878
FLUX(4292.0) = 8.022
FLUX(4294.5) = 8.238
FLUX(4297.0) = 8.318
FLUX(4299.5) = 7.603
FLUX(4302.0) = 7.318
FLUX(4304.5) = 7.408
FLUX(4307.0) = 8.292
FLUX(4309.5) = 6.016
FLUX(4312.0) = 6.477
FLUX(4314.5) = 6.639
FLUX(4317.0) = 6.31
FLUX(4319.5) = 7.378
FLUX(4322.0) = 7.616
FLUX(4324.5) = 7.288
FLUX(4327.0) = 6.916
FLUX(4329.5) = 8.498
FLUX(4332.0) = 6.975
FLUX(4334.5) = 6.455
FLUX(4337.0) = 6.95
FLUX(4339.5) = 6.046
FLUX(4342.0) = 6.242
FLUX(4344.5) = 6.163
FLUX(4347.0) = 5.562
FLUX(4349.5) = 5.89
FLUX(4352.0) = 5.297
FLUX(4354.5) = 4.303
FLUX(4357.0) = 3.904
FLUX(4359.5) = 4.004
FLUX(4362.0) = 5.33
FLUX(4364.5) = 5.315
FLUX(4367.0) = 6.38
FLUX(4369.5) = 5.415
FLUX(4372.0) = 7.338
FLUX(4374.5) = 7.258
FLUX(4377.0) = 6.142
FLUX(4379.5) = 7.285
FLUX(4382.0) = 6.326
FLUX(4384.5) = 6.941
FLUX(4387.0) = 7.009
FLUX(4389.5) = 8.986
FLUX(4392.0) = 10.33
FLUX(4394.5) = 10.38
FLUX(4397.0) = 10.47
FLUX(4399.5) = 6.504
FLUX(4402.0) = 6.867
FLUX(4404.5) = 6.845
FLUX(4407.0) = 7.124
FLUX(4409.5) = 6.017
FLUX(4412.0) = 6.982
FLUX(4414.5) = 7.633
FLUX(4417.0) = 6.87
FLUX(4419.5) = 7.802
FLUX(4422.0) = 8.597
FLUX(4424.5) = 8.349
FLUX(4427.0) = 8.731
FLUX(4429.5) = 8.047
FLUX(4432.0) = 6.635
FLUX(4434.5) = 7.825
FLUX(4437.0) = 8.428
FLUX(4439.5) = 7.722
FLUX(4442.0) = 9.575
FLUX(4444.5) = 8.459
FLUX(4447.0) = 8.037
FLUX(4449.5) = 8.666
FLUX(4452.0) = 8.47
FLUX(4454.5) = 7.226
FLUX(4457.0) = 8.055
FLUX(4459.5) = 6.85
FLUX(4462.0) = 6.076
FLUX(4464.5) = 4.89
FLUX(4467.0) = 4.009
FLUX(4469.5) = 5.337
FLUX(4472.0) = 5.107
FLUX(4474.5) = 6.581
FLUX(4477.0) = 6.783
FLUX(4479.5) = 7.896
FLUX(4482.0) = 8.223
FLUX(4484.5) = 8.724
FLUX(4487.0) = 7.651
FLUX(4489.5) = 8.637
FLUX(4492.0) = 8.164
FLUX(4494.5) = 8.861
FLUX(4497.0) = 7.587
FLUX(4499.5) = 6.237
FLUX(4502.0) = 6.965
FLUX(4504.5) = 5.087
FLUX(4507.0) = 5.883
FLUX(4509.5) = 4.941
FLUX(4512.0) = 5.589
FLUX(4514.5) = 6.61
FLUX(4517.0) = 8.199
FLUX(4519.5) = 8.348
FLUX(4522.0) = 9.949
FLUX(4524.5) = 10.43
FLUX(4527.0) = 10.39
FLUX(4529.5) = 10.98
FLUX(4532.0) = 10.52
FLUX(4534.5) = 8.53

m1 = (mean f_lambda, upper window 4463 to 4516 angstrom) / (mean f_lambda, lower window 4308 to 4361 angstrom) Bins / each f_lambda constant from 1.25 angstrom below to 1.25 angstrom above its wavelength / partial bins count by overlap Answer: 1.07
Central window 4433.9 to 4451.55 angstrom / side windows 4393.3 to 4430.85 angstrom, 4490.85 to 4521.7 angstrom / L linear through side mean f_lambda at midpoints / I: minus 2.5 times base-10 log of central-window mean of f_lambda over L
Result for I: -0.12 mag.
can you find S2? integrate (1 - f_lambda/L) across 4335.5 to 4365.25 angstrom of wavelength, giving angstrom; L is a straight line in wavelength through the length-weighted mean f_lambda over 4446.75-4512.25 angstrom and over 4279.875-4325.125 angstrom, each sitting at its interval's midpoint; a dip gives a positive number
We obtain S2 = 7.27 angstrom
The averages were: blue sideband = 7.28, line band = 5.43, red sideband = 6.91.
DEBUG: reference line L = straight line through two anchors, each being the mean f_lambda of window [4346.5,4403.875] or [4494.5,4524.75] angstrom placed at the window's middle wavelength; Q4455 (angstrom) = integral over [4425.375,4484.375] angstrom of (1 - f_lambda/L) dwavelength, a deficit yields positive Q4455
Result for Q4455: -3.3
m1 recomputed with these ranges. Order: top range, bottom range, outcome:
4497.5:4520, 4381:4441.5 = 0.82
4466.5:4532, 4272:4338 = 1.05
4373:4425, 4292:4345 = 1.07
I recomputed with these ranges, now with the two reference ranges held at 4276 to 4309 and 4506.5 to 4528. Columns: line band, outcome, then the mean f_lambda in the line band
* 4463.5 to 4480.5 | 0.32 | 5.78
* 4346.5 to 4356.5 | 0.41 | 5.14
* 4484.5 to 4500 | -0.03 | 8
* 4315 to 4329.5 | 0.04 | 7.2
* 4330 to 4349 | 0.17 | 6.41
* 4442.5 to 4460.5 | -0.05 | 8.05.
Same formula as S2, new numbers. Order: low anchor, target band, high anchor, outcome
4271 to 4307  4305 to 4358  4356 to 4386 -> 1.1 angstrom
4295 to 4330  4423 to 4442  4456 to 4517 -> -3.2 angstrom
